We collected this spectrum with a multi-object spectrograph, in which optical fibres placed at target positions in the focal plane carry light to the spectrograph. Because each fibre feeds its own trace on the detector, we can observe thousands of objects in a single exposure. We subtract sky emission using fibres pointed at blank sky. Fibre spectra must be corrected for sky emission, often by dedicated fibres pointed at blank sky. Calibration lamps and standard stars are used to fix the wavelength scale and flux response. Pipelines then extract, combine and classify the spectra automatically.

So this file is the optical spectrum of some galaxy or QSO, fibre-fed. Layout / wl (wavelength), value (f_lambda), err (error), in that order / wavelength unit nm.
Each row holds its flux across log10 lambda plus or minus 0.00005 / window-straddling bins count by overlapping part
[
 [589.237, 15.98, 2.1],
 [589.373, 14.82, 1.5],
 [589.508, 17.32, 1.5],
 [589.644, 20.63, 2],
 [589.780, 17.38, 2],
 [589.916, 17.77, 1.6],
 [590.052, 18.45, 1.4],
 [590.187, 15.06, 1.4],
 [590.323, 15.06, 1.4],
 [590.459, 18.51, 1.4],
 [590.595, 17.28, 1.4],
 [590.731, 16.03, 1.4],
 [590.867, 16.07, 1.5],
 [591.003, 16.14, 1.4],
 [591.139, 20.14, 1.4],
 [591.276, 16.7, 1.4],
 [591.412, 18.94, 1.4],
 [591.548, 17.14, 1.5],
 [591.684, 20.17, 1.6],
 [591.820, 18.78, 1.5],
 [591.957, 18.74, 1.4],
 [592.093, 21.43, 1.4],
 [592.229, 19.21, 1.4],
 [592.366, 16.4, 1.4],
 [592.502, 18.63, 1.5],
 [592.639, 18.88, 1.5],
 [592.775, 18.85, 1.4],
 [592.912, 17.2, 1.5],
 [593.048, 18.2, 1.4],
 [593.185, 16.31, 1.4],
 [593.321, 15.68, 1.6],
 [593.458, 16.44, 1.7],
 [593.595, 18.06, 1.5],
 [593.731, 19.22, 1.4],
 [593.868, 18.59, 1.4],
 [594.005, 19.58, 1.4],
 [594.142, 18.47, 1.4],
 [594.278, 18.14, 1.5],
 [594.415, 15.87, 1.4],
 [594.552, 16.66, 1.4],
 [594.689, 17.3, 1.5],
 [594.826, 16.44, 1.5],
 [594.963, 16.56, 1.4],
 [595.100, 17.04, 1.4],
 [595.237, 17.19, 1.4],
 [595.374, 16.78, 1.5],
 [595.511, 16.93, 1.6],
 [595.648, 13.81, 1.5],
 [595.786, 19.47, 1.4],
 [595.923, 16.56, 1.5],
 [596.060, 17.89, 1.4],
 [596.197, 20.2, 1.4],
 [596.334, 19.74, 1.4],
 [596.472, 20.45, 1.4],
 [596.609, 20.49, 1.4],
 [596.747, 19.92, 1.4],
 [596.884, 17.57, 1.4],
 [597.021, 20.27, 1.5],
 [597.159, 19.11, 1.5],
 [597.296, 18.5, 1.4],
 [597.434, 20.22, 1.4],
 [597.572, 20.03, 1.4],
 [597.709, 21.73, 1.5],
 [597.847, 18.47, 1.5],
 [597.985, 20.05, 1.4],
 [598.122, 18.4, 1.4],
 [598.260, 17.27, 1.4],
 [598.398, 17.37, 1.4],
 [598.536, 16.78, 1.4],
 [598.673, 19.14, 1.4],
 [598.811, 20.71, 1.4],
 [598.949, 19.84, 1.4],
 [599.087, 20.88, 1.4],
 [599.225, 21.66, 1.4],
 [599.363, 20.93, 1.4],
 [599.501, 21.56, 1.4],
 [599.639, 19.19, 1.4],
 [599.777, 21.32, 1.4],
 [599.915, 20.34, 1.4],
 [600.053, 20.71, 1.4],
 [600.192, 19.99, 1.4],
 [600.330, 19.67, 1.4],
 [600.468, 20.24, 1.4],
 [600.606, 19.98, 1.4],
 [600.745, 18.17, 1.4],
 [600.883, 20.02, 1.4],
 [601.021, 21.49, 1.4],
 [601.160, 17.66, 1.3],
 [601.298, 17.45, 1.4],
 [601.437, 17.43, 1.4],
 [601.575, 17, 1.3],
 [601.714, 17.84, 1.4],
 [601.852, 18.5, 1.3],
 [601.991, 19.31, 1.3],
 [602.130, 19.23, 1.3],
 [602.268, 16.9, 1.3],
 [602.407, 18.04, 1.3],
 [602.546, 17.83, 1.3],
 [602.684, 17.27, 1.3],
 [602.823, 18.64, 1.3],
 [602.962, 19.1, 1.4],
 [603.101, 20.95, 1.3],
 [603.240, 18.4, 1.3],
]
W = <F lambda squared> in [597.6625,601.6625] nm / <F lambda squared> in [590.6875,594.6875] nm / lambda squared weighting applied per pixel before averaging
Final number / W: 1.11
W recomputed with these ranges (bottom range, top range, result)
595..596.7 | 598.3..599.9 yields 1.12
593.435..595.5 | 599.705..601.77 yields 1.13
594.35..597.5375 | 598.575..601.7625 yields 1.11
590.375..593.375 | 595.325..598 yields 1.07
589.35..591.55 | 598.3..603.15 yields 1.15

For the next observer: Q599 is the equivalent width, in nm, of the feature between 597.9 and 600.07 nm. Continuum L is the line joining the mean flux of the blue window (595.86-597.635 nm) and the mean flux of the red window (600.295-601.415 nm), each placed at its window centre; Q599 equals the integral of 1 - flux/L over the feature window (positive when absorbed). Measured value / -0.05 nm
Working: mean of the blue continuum 19.3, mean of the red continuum 19.2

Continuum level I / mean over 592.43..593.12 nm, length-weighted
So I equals 18.3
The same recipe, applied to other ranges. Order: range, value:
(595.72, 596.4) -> 18.8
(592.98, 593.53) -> 16.7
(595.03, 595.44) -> 17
